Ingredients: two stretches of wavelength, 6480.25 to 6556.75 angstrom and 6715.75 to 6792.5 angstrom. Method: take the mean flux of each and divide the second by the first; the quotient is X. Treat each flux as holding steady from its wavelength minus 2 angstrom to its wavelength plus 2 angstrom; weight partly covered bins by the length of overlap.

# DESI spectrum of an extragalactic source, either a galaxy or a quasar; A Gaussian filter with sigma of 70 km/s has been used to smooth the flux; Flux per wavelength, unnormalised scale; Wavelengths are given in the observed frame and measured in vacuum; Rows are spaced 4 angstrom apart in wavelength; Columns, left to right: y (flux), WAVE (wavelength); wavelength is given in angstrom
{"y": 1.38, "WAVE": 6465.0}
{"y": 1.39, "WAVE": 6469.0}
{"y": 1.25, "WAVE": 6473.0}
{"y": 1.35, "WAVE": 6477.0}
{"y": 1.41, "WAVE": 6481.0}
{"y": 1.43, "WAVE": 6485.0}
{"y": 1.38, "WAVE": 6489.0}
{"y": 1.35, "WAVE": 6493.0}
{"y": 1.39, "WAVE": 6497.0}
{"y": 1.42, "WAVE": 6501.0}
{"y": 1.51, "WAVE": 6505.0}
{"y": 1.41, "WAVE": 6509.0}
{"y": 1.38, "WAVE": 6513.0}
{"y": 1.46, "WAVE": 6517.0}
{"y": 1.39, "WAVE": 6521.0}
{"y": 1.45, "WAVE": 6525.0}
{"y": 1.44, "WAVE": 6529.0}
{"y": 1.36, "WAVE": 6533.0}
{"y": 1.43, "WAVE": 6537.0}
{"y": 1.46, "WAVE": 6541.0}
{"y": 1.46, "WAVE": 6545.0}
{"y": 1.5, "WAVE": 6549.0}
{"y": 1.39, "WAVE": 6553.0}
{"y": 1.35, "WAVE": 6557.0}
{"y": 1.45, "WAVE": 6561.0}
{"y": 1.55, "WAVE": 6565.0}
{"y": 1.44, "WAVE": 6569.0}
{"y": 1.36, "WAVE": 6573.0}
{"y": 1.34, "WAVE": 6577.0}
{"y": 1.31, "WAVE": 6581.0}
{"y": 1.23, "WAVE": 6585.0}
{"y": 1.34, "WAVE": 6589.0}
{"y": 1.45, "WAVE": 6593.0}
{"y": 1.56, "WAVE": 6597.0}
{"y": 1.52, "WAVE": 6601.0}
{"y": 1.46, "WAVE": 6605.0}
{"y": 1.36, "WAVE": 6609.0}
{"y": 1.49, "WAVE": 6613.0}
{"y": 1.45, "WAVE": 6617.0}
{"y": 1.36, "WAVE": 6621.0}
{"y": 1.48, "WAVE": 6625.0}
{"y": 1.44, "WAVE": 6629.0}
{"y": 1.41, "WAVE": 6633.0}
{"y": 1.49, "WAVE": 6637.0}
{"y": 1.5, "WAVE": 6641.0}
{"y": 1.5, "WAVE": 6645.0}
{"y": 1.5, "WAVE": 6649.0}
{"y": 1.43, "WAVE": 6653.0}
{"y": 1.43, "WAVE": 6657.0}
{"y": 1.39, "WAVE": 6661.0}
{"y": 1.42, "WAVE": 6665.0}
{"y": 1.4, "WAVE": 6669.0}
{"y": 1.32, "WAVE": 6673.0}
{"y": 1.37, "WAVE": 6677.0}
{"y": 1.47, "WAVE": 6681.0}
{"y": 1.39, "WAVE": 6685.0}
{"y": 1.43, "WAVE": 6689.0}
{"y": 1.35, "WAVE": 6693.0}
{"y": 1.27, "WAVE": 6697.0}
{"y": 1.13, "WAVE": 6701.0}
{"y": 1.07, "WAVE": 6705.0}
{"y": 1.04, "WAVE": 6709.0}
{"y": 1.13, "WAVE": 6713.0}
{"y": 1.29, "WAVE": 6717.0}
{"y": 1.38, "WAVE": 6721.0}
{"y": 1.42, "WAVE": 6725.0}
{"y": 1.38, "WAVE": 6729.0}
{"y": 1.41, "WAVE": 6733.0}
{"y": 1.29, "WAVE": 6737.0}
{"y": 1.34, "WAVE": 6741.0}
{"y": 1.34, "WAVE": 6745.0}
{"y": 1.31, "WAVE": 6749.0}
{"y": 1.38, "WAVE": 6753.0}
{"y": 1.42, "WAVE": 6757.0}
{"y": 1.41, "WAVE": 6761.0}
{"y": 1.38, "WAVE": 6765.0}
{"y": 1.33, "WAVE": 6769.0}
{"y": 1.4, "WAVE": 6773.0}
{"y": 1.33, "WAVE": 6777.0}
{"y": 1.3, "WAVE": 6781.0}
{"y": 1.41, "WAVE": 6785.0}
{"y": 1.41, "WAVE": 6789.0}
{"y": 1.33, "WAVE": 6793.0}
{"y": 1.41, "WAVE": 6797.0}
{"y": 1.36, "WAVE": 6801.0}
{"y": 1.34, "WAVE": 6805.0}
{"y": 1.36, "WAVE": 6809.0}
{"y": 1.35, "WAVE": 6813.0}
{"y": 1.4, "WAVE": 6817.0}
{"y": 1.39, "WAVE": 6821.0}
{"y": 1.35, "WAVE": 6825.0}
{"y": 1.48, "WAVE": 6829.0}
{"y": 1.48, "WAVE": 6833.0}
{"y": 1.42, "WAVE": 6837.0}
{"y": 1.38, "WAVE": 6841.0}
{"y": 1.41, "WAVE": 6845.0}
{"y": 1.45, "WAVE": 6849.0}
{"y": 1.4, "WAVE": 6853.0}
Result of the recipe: 0.96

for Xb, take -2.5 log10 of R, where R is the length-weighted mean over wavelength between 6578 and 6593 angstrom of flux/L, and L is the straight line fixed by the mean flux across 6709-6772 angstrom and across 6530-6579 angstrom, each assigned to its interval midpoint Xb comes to 0.07 mag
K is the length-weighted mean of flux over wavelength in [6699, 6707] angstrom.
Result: 1.1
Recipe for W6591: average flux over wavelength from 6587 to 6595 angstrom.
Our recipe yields 1.4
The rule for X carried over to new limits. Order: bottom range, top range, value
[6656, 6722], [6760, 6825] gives 1.05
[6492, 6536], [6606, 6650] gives 1.03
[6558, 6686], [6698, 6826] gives 0.93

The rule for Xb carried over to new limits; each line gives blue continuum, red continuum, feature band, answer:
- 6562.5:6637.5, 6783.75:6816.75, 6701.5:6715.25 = 0.269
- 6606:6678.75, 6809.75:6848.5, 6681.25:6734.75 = 0.107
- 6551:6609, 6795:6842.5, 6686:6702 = 0.072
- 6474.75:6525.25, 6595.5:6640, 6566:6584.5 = 0.060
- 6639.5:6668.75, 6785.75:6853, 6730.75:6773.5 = 0.042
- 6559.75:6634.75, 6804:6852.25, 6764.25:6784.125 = 0.045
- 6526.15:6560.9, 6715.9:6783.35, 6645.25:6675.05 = -0.022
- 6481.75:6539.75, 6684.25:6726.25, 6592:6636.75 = -0.096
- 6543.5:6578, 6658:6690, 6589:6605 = -0.047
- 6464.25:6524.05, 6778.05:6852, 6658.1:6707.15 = 0.045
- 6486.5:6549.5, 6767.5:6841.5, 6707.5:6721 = 0.171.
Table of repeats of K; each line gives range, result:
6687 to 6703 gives 1.29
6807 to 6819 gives 1.37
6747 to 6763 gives 1.38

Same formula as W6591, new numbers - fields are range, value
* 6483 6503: 1.39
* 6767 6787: 1.35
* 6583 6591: 1.29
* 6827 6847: 1.43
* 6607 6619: 1.43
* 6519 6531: 1.43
